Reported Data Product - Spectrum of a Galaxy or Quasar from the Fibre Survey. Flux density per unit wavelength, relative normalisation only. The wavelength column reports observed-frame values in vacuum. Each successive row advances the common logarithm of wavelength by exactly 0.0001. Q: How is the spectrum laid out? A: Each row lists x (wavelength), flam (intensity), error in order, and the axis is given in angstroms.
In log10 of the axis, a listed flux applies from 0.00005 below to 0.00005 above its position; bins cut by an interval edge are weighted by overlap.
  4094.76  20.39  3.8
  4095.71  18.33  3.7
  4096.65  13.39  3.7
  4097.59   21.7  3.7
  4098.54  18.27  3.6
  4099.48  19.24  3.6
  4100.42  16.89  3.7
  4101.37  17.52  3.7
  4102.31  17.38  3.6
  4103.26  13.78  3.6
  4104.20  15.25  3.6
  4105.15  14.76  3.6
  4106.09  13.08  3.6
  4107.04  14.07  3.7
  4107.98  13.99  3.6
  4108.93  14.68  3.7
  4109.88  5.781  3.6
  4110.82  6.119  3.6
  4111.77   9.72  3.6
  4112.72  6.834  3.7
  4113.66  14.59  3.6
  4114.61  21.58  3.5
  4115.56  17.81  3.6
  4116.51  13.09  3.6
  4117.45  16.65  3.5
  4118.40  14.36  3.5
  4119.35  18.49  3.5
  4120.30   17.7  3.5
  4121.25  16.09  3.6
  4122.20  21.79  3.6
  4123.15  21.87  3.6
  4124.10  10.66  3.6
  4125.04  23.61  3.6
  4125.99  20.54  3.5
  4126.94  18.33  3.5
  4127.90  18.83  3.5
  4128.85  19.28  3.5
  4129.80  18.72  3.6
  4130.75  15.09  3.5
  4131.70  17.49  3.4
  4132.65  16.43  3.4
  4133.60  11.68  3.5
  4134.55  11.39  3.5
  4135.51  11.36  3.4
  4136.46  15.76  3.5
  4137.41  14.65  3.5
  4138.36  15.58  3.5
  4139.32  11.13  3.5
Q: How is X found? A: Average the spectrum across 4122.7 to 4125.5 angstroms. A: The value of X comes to 18.7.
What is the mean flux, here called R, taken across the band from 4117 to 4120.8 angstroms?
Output 16.8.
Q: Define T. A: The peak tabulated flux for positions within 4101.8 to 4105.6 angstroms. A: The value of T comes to 17.38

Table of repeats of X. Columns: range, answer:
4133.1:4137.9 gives 13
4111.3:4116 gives 14.1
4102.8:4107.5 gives 14.2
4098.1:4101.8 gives 18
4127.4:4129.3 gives 19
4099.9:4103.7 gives 16.4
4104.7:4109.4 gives 14.1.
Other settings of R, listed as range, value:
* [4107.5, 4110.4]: 11.4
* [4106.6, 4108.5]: 14.1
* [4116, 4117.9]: 14.9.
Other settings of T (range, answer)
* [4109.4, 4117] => 21.58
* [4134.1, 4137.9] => 15.76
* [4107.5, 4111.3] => 14.68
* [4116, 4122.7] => 21.79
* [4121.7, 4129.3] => 23.61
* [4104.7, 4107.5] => 14.76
